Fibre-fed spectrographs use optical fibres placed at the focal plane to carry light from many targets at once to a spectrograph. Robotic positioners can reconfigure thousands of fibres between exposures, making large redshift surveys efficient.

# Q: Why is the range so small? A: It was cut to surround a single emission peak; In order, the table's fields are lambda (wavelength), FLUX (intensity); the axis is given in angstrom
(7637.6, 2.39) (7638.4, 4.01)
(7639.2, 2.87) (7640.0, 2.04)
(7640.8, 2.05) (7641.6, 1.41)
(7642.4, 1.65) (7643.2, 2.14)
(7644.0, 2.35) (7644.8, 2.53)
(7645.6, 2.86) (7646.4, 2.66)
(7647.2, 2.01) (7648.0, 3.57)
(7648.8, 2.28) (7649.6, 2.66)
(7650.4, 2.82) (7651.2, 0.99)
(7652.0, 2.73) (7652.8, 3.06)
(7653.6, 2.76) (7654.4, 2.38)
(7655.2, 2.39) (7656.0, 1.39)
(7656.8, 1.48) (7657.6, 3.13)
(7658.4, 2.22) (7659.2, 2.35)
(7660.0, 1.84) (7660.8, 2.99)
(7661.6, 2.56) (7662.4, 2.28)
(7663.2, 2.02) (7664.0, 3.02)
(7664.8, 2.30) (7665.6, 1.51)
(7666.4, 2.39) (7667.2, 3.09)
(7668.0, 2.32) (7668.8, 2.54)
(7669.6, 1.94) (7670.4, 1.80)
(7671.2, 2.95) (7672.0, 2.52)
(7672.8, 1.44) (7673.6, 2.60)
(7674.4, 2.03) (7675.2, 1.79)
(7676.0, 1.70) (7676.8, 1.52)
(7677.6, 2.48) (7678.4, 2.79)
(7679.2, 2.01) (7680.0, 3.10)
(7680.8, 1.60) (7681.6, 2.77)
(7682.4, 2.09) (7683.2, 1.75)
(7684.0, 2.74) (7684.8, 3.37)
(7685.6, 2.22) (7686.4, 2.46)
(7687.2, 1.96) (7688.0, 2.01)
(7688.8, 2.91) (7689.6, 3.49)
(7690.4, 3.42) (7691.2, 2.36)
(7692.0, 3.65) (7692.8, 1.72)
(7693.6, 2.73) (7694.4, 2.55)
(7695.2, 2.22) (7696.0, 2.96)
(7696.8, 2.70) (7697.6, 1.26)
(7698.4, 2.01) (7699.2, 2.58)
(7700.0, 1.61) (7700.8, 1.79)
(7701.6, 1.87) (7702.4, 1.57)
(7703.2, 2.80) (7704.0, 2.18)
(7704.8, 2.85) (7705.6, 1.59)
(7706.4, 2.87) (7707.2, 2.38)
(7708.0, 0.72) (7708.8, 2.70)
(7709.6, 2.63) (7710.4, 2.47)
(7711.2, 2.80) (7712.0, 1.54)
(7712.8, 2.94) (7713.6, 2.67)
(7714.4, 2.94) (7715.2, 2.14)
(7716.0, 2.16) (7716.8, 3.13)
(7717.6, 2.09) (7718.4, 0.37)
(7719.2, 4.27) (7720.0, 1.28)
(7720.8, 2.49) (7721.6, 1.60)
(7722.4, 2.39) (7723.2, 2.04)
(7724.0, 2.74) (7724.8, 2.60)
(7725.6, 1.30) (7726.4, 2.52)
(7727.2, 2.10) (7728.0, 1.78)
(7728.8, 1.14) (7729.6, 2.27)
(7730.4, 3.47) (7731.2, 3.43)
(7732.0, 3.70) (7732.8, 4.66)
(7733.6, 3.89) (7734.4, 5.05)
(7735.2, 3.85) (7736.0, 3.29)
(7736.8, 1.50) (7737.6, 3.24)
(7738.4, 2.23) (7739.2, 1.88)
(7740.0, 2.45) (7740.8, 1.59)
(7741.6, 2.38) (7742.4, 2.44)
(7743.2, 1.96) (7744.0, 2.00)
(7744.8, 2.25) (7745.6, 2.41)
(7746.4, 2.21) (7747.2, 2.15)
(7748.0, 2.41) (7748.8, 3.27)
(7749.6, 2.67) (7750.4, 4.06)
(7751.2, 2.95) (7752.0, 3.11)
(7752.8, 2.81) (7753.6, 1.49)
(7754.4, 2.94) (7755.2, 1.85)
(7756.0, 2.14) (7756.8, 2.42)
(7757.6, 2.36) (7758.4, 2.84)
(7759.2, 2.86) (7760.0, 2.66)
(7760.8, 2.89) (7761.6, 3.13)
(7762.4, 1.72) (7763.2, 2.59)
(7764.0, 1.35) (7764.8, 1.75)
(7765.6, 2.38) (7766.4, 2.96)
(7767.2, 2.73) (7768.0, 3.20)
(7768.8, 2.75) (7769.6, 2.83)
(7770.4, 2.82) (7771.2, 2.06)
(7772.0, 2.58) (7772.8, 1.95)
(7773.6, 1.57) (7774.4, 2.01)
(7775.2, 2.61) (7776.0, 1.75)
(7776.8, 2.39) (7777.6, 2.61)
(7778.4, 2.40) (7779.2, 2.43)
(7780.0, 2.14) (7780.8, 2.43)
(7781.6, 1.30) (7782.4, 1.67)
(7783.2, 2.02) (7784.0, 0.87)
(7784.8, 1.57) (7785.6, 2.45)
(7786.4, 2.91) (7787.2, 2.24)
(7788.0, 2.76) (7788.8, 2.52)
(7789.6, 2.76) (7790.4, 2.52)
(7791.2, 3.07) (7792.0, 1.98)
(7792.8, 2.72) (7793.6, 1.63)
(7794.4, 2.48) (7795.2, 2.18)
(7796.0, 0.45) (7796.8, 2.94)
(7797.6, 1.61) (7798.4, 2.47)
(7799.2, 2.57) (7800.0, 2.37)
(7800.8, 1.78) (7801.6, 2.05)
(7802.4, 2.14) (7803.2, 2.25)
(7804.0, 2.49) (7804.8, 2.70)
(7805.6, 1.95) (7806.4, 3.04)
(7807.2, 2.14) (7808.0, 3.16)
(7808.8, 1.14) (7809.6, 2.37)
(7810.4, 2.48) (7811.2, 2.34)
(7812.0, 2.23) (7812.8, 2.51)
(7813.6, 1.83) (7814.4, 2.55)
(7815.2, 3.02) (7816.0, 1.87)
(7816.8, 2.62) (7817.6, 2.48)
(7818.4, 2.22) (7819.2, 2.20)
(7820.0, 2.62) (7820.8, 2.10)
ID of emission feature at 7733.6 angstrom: [S II]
